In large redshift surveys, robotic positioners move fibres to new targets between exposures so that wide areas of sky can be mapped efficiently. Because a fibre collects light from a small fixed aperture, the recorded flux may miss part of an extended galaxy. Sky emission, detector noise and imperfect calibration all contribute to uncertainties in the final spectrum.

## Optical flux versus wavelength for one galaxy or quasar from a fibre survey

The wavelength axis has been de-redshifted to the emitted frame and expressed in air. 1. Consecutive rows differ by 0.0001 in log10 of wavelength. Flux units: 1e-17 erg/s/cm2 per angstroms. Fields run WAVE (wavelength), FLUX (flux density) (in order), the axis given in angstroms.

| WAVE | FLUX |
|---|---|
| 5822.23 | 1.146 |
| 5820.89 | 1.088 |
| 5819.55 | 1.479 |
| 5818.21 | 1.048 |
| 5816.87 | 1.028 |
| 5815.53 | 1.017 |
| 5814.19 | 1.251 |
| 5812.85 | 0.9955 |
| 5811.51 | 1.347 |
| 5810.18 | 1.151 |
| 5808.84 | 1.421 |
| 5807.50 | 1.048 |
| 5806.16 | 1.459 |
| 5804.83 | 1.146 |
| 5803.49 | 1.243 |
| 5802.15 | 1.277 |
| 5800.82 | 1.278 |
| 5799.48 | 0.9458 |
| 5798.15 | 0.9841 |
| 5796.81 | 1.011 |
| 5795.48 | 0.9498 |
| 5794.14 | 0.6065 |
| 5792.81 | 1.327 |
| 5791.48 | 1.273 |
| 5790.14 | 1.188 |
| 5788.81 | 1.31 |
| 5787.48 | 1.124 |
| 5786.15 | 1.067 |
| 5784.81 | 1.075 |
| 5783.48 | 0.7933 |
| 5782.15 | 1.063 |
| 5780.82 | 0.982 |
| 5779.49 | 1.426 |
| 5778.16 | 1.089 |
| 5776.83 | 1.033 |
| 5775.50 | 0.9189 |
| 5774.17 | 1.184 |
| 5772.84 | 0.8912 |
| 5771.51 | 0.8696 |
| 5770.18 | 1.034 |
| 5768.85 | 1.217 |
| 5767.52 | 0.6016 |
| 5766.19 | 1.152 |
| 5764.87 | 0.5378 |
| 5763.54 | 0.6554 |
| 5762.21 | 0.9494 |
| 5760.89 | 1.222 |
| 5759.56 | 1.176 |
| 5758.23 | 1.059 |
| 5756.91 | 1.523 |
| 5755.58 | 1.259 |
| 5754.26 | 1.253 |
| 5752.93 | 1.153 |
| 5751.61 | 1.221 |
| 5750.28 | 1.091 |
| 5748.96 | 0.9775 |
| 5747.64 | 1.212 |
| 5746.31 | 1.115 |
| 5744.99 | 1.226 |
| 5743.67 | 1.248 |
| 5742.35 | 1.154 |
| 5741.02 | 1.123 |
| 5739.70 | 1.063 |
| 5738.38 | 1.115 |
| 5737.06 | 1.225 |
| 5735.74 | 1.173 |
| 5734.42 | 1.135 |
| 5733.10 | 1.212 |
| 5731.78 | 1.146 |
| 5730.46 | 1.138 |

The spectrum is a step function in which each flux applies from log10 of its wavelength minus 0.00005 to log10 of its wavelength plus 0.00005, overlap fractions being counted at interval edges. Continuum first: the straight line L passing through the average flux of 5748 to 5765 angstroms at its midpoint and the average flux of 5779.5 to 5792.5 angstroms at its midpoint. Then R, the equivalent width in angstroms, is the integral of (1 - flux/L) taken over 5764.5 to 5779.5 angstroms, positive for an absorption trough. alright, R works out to 1.7 angstroms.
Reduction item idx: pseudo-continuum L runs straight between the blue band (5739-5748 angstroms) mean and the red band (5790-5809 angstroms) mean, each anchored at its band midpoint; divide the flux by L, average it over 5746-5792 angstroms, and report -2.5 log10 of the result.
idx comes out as 0.07 mag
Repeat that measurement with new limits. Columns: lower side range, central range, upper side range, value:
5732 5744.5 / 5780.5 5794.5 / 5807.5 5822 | 0.08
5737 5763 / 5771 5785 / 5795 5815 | 0.13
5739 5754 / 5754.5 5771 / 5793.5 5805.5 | 0.08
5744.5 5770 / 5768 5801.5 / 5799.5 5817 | 0.08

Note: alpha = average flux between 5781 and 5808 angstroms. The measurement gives 1.11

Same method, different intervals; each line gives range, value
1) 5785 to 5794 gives 1.17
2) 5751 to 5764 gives 1.15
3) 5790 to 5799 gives 1.04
